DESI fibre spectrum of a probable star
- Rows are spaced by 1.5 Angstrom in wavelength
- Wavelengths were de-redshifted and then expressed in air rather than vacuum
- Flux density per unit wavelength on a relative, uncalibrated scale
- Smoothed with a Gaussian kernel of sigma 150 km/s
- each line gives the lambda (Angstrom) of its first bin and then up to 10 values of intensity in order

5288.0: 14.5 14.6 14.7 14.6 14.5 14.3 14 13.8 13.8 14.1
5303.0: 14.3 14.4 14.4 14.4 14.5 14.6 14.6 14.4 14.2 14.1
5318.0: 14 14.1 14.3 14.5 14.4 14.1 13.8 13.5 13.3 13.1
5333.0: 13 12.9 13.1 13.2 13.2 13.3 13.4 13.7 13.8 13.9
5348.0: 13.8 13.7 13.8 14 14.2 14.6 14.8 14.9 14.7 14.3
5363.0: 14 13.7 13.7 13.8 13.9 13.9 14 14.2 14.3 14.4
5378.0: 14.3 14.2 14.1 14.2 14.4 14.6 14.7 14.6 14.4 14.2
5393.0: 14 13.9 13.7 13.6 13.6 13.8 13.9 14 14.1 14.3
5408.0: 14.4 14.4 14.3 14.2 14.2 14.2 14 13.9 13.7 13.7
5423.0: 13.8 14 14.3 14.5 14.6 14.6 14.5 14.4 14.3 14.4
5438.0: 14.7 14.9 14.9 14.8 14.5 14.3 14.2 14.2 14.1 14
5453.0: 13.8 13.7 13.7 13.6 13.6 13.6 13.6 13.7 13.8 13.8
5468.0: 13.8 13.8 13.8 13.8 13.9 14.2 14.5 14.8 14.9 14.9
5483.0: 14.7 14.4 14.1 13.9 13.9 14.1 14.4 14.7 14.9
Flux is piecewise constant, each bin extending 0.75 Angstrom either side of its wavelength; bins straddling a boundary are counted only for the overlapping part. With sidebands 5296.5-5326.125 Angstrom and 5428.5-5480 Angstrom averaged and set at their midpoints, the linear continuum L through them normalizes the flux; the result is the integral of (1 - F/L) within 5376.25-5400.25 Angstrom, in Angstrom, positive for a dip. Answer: 0.1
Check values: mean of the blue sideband 14.3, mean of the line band 14.2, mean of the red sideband 14.2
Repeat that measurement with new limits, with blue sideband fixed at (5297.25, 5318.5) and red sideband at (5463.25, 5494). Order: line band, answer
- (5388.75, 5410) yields 0.3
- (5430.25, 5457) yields -0.2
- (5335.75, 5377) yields 0.8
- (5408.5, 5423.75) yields 0.2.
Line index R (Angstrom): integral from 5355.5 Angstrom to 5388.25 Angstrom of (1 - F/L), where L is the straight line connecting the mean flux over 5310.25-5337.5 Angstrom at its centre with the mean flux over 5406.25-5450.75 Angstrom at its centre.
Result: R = -0.4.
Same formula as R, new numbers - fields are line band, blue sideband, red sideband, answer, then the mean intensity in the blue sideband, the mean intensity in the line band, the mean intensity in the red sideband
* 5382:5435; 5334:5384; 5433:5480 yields -0.49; 14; 14.2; 14.1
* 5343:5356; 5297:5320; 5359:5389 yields 0.26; 14.2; 13.9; 14.2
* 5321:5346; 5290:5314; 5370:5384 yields 1.28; 14.3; 13.5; 14.2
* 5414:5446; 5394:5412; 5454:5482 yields -0.78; 14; 14.3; 14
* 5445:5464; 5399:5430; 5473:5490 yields 0.55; 14.1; 13.8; 14.4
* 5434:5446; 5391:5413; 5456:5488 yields -0.48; 14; 14.6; 14.1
